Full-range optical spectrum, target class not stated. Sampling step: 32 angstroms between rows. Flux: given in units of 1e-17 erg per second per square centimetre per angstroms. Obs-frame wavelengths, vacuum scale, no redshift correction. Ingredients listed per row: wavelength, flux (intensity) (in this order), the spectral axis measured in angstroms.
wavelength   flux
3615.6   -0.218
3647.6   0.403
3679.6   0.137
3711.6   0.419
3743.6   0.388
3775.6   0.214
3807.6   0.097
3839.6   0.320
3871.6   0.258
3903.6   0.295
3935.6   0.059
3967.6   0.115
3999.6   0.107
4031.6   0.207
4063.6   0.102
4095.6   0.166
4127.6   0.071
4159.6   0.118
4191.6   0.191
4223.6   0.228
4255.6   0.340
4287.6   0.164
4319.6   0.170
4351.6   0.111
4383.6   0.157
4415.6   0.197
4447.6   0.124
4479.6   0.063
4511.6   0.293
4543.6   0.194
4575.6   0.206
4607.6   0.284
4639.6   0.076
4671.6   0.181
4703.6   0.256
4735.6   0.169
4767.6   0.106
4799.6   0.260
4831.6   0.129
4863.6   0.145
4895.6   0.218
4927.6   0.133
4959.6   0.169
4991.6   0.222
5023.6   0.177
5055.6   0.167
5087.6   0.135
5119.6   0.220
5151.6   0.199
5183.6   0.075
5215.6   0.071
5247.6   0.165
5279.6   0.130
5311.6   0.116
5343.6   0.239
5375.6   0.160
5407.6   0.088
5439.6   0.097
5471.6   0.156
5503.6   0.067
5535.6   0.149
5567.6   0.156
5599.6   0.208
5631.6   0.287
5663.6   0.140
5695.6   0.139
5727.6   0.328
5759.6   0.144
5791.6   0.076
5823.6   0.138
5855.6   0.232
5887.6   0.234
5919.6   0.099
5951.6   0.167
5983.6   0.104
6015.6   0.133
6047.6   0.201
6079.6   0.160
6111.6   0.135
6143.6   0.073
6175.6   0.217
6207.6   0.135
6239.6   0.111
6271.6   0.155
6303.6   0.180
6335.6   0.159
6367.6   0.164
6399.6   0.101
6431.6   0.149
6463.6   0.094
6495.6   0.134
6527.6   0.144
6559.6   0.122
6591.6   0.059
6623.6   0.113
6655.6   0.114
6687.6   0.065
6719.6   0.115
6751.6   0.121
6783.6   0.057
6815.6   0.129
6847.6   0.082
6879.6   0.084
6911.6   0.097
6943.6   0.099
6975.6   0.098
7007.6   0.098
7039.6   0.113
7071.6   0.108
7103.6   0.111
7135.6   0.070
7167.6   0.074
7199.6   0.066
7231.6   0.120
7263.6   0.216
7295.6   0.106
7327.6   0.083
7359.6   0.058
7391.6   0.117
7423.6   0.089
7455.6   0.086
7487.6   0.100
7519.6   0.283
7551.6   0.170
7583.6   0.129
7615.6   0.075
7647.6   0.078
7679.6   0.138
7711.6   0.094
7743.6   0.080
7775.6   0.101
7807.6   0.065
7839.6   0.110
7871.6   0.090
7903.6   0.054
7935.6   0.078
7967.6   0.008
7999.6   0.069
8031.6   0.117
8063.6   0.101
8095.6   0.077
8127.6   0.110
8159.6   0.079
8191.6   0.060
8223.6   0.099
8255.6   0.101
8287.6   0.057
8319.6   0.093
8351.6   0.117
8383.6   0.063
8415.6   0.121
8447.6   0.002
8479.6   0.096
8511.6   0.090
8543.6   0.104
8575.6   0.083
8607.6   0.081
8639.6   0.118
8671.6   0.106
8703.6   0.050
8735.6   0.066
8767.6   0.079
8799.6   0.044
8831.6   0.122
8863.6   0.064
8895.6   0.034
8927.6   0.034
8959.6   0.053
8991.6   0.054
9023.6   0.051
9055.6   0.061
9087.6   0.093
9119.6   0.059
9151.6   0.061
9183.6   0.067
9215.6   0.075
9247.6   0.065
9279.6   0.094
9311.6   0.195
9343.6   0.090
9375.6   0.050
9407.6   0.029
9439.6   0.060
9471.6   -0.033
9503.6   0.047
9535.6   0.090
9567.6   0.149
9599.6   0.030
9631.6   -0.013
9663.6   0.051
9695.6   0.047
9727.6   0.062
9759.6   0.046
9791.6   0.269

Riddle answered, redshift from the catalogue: 0.14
